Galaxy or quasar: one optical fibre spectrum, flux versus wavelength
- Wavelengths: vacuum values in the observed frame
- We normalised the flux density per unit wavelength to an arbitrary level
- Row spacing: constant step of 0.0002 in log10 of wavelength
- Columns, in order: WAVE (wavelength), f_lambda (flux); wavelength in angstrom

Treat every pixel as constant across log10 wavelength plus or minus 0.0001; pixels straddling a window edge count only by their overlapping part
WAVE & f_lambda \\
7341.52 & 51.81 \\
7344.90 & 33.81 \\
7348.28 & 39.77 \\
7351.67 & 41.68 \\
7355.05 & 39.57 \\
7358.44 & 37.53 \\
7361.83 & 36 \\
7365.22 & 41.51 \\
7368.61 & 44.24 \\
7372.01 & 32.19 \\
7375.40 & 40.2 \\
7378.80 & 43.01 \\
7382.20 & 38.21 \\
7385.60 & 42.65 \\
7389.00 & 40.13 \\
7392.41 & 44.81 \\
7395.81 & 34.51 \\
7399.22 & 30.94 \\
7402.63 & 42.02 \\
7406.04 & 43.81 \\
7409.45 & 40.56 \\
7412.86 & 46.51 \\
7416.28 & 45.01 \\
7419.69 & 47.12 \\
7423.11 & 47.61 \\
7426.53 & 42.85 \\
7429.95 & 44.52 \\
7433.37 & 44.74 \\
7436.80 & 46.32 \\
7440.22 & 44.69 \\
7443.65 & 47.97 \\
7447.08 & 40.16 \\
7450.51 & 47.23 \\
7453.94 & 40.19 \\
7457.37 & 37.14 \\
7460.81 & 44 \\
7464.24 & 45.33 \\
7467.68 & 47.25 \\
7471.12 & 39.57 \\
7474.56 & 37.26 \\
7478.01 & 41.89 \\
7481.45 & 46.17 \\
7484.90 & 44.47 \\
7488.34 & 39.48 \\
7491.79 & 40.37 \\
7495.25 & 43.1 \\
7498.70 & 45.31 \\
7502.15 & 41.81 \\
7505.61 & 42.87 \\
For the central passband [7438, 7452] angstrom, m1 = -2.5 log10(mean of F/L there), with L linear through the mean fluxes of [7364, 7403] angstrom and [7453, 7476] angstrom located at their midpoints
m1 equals -0.10 mag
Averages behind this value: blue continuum 39.4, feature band 45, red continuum 41.6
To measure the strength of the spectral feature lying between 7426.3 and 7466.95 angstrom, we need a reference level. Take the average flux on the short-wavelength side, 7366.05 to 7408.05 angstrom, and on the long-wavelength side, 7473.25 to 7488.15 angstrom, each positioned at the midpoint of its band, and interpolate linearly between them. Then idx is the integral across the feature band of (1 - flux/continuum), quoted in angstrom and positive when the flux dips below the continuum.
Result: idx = -2.5 angstrom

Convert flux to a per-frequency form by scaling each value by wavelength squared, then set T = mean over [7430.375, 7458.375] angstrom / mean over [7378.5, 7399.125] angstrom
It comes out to 1.12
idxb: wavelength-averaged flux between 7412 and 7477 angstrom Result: 43.9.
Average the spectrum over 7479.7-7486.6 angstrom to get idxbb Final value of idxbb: 45.3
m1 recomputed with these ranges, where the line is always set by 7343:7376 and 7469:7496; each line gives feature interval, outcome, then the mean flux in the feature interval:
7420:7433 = -0.126 mag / 45.2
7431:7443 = -0.125 mag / 45.4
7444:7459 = -0.026 mag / 41.8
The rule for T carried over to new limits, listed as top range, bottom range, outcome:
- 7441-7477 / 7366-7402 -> 1.11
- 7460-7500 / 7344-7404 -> 1.13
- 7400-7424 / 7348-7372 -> 1.13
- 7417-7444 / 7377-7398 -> 1.14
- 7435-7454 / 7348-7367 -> 1.17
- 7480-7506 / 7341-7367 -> 1.12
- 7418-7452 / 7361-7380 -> 1.16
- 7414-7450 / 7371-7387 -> 1.16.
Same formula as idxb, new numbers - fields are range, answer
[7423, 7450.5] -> 44.8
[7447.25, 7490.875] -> 42.4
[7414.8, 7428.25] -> 45.7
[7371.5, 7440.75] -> 42.2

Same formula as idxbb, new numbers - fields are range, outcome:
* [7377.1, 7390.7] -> 41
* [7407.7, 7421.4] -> 44.8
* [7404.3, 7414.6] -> 43.6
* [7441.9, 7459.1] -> 42.5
